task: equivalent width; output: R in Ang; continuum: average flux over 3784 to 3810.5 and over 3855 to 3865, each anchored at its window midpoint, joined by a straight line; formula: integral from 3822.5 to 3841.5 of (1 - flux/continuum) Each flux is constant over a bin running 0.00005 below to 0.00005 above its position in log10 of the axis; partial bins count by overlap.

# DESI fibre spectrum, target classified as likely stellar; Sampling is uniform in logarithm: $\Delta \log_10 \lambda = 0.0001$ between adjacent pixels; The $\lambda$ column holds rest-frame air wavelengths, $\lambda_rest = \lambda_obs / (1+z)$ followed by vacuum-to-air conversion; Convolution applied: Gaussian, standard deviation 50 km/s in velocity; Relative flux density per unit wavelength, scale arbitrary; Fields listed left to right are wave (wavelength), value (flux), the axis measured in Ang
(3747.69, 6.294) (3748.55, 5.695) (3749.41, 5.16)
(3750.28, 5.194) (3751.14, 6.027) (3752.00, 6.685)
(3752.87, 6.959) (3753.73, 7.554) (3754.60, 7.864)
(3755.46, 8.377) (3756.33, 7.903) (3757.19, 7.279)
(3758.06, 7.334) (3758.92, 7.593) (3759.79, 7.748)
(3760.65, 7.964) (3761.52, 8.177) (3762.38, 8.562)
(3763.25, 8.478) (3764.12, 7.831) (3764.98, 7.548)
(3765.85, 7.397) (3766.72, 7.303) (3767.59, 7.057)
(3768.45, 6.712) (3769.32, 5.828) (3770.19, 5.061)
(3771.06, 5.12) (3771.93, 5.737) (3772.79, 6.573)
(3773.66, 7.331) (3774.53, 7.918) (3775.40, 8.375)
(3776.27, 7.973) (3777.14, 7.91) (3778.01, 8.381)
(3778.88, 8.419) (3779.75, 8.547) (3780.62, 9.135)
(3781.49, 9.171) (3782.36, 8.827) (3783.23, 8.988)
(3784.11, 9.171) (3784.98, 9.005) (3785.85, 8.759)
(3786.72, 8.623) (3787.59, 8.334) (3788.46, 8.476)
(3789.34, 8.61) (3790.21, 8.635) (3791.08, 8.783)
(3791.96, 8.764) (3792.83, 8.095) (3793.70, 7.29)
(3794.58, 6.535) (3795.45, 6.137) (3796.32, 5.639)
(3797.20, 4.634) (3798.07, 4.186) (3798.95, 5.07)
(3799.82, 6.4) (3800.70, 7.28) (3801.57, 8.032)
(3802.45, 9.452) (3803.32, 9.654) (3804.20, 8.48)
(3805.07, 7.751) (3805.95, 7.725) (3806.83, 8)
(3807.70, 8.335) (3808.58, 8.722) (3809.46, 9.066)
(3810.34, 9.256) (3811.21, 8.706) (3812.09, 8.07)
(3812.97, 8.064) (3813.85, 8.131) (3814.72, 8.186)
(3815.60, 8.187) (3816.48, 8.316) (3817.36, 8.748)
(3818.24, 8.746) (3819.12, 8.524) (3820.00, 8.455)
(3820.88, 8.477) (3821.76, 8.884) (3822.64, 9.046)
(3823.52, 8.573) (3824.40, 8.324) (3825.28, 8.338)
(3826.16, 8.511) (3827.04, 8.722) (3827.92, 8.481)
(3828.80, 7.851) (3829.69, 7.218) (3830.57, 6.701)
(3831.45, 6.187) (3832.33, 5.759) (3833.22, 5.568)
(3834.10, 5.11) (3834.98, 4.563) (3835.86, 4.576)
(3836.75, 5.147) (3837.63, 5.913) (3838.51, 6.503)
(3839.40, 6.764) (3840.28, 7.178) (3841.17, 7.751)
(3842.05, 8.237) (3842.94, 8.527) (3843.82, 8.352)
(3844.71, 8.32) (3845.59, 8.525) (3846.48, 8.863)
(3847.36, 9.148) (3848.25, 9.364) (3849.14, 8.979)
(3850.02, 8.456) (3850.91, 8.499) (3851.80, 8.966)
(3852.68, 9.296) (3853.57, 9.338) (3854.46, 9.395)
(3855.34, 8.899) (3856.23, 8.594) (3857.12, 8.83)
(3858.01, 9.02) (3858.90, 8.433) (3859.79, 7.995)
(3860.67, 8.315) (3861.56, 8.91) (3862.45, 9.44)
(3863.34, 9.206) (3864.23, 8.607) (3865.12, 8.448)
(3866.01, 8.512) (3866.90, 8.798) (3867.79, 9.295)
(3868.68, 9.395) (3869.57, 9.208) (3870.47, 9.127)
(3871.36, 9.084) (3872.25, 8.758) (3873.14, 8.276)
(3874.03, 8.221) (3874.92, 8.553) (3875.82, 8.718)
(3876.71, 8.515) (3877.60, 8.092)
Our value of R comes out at 3.2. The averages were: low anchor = 7.8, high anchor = 8.74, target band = 6.91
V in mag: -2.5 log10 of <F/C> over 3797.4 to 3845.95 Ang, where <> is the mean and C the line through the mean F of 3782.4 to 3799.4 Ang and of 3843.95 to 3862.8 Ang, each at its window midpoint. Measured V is 0.07 mag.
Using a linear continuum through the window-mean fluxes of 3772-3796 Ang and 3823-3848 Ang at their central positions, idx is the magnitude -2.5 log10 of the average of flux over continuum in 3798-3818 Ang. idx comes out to -0.04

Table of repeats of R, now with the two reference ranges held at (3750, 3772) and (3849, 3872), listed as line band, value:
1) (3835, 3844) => 1.9 Ang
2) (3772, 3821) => -1.7 Ang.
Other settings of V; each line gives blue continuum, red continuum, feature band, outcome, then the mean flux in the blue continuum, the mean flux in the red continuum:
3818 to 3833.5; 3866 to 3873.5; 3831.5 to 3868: 0.07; 7.92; 8.97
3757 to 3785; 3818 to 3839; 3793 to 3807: 0.07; 7.7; 7.24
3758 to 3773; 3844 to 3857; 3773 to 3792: -0.14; 7.12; 8.89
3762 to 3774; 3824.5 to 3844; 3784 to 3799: -0.09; 6.88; 6.91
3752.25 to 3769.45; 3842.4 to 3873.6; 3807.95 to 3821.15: -0.03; 7.59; 8.83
